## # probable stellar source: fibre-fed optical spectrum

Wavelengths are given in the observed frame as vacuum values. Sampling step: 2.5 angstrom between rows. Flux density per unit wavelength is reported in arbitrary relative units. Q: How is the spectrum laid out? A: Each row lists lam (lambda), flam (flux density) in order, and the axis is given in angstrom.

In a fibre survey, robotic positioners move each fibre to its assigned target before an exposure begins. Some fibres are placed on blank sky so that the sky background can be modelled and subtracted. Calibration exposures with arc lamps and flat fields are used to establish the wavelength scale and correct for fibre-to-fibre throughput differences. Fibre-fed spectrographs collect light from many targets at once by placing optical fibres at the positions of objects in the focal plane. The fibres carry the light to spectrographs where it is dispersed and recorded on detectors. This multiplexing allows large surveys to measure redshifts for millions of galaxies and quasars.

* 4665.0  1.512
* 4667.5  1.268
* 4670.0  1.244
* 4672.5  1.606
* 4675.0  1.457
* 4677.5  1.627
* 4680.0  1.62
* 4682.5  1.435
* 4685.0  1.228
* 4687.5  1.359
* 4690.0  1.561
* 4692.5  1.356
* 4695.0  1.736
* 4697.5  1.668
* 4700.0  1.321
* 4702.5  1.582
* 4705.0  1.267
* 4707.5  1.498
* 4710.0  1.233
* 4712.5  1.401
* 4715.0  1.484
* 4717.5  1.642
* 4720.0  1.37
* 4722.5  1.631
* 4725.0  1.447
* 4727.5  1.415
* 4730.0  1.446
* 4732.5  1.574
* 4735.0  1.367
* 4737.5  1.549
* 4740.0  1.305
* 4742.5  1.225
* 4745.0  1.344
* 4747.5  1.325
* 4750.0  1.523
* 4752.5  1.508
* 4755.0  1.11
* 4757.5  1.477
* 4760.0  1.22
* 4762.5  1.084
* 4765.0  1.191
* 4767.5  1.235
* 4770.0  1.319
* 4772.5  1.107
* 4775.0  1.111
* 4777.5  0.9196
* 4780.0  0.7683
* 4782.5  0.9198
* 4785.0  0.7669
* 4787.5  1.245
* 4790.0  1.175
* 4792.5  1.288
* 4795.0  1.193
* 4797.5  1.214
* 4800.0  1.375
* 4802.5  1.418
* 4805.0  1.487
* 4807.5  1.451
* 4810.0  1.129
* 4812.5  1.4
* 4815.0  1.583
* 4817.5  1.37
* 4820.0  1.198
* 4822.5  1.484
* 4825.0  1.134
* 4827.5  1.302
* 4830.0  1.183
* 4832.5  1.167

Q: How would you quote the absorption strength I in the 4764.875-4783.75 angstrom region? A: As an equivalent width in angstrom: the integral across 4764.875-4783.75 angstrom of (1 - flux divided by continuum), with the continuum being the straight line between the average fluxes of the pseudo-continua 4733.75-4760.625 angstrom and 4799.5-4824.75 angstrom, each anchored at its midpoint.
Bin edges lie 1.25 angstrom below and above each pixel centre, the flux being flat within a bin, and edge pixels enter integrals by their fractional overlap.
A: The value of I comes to 4.2 angstrom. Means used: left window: 1.36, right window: 1.38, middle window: 1.06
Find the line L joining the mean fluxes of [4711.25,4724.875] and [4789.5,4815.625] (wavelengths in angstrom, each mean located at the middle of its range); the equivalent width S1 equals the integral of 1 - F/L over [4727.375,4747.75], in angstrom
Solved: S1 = 0.9 angstrom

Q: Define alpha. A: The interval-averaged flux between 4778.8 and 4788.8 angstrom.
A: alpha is 0.927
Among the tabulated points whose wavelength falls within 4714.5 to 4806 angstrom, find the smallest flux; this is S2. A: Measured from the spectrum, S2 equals 0.7669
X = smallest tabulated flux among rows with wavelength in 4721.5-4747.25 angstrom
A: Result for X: 1.225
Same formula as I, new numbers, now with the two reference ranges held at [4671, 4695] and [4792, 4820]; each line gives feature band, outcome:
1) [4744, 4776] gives 2.89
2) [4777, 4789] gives 3.89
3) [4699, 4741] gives -0.04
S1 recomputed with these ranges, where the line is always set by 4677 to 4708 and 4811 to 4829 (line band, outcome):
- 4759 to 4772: 1.85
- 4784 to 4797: 2.19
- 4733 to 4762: 1.30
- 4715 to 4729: -0.49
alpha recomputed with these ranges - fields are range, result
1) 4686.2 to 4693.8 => 1.43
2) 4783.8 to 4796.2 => 1.13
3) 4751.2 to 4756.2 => 1.31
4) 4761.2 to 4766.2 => 1.14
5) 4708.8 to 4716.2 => 1.37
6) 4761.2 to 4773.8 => 1.19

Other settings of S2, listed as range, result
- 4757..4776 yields 1.084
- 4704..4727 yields 1.233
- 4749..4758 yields 1.11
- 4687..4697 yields 1.356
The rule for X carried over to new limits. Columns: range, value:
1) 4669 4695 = 1.228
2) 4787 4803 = 1.175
